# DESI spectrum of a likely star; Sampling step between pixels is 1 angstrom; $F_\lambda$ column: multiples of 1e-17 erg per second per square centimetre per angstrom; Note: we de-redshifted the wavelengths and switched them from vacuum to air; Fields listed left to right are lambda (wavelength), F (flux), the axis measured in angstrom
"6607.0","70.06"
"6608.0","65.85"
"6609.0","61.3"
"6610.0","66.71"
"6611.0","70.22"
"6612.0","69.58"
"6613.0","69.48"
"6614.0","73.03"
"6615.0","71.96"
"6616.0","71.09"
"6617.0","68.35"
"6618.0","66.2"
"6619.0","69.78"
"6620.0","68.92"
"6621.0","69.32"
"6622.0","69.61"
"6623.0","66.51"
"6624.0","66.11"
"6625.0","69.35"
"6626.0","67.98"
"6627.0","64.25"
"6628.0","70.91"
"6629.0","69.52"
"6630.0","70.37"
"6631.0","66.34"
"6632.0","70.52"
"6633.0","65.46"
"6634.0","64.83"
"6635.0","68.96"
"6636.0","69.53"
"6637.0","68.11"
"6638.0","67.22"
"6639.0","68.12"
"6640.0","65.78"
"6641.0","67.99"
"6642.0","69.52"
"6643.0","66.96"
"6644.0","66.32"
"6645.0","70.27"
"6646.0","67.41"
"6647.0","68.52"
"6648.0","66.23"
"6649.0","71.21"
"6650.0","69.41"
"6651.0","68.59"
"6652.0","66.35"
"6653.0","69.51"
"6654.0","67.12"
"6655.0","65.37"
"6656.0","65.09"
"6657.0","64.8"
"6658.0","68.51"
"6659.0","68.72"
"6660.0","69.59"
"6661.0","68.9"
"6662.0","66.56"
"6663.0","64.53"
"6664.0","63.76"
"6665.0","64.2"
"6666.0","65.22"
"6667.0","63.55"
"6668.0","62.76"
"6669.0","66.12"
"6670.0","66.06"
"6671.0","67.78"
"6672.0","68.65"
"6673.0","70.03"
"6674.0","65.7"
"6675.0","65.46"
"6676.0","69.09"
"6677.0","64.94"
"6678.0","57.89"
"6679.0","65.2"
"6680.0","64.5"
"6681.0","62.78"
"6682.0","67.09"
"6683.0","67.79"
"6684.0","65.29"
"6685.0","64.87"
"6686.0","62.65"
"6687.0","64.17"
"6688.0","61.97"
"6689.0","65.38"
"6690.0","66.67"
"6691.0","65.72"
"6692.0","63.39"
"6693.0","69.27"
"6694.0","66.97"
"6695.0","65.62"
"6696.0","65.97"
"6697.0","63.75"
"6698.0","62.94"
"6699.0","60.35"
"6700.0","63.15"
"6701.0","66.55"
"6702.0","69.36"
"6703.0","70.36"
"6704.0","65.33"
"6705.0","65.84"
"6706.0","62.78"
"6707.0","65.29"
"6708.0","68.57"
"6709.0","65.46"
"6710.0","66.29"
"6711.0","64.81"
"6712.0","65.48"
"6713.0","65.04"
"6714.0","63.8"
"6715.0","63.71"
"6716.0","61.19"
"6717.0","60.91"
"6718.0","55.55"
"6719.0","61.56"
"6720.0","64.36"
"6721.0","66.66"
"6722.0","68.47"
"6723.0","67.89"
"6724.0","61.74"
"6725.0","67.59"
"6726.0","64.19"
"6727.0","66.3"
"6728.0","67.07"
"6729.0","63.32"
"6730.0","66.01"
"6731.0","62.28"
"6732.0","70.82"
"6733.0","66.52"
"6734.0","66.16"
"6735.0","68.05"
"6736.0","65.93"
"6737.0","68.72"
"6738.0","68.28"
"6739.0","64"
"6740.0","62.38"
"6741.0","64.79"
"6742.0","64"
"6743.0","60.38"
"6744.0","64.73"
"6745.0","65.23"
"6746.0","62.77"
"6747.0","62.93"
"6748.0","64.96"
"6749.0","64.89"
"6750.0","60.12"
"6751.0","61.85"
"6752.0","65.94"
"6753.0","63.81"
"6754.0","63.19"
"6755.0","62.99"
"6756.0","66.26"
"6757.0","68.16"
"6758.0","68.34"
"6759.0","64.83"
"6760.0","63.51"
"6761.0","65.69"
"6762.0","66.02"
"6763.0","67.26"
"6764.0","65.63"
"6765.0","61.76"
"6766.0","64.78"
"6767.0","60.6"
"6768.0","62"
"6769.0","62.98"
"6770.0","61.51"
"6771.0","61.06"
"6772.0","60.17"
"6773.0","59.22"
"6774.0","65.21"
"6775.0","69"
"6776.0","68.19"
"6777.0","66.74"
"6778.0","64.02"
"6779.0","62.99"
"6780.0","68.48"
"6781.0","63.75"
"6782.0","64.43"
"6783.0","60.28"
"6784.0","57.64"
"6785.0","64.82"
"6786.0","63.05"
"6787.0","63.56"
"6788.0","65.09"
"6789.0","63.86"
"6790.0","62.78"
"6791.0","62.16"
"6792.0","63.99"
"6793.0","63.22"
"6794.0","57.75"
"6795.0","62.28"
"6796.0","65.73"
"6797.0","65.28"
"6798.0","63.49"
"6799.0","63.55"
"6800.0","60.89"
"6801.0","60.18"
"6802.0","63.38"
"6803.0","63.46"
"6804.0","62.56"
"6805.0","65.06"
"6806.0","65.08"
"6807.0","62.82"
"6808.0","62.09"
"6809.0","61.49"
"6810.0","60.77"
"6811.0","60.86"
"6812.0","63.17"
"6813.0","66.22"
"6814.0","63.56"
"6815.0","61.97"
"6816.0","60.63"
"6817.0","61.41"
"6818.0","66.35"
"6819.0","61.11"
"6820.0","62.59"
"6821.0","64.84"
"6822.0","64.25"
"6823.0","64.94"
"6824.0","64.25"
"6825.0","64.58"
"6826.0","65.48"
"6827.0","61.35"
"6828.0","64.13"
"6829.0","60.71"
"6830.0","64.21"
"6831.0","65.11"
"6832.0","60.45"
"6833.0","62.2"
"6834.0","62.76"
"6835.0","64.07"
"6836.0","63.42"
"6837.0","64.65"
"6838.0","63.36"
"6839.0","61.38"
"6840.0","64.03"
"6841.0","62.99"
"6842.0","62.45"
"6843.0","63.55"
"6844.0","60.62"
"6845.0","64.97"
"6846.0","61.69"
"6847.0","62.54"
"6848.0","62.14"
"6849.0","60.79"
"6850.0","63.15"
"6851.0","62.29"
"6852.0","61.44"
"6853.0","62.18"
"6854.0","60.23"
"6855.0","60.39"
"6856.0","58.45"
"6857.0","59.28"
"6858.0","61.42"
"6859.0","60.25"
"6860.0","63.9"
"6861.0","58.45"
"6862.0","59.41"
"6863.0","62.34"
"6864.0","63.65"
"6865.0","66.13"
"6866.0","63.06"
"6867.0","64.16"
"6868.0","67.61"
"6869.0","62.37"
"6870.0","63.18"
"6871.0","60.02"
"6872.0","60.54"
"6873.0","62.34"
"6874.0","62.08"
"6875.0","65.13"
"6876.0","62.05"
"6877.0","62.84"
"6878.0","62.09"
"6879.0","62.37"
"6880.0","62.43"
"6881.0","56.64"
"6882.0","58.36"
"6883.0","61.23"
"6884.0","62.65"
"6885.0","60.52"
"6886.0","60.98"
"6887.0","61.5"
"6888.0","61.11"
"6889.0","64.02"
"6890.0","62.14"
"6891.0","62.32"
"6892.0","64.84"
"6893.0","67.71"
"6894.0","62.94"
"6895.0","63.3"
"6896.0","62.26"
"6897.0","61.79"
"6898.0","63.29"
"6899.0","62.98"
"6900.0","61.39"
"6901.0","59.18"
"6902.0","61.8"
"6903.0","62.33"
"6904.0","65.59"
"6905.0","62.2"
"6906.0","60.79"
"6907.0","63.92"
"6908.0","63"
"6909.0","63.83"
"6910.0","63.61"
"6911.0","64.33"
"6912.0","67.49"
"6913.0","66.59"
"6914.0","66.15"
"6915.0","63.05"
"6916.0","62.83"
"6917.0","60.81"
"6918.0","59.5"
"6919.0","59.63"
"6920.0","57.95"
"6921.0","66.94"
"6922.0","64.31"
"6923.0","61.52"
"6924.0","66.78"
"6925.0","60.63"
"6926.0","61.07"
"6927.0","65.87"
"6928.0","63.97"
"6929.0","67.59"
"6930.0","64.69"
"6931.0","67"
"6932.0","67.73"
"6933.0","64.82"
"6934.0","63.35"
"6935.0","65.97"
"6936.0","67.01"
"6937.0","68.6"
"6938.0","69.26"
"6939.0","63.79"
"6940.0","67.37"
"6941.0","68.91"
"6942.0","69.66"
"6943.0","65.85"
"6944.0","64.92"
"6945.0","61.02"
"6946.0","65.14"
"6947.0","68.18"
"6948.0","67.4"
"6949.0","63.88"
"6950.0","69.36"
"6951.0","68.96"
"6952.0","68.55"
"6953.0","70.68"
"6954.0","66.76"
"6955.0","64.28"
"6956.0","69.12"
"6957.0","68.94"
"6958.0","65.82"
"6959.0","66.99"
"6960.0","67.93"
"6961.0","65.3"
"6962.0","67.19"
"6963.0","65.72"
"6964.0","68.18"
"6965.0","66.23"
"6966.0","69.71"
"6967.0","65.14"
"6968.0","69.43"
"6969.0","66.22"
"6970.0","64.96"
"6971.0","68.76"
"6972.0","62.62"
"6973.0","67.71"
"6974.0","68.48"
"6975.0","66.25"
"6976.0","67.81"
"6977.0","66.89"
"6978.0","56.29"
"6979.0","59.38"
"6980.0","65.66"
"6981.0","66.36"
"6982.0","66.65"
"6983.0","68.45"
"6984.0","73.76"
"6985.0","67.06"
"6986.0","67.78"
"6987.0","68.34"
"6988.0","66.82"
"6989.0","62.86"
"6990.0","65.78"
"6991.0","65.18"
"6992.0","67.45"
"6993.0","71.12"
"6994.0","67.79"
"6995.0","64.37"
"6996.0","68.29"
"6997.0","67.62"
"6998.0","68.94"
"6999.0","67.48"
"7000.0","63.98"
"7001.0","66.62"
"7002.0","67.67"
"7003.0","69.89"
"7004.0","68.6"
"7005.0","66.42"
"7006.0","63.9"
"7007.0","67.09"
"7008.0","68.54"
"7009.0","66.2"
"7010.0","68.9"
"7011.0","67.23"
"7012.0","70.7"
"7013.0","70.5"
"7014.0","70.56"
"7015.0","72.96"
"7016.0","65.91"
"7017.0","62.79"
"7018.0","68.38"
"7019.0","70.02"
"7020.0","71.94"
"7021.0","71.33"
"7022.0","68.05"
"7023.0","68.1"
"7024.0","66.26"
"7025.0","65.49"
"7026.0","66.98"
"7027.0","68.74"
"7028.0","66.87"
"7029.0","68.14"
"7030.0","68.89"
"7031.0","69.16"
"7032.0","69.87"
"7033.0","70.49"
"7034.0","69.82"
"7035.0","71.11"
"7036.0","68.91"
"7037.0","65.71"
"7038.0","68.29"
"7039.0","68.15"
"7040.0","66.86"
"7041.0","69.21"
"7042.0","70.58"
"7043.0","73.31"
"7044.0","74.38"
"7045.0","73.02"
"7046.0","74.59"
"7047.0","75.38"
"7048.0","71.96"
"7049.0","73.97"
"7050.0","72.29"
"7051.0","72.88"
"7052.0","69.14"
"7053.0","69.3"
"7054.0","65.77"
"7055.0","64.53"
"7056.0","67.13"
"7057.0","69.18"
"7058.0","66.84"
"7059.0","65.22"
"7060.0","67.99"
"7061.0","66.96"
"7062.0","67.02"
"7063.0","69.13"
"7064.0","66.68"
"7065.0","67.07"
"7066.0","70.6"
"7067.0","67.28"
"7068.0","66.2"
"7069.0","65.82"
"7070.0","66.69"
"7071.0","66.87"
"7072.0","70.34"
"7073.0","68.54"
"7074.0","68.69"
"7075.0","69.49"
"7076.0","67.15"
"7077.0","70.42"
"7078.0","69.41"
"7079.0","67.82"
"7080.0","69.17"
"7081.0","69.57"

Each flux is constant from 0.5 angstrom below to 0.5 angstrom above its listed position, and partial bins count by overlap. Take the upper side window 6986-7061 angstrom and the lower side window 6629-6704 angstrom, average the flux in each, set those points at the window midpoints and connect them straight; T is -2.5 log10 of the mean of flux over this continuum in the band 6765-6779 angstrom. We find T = 0.06 mag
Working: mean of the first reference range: 66.4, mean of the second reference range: 68.6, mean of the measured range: 63.4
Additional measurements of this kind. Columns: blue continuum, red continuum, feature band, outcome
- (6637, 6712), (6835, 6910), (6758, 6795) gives 0.01 mag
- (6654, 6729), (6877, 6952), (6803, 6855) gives 0.03 mag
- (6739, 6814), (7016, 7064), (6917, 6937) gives 0.04 mag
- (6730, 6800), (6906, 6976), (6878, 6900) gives 0.05 mag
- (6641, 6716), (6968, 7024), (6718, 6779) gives 0.03 mag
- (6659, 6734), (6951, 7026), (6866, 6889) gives 0.08 mag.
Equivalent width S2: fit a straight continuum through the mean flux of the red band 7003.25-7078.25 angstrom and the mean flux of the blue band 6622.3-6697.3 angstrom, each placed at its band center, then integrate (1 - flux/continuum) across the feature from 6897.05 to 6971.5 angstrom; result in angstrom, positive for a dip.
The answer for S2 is 3.22 angstrom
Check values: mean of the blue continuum 66.7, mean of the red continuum 68.8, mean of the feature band 65.2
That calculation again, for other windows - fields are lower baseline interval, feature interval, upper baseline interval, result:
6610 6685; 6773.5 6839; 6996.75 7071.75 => 4.3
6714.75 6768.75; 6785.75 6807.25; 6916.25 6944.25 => 0.5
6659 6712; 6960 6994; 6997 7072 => 0.8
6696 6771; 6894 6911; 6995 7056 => 1.1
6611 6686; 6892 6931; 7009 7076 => 2.9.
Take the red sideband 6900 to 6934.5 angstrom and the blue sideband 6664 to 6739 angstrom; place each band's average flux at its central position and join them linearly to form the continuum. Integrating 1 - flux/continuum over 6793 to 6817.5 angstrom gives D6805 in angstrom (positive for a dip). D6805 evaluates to 0.7 angstrom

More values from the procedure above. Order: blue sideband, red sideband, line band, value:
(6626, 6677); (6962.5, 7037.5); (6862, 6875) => 0.84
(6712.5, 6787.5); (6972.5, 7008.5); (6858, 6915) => 2.64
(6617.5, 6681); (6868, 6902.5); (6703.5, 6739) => 0.23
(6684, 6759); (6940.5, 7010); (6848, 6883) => 2.23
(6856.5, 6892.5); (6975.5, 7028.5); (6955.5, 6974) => -0.35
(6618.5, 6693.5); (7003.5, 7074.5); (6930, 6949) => 0.54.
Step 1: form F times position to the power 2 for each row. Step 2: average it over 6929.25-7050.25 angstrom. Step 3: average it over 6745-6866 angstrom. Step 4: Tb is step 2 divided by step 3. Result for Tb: 1.13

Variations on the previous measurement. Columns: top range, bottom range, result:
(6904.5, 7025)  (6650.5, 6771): 1.10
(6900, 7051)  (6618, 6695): 1.10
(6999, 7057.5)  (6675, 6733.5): 1.17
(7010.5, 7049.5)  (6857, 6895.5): 1.17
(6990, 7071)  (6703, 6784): 1.15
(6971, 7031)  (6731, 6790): 1.12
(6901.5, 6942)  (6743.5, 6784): 1.05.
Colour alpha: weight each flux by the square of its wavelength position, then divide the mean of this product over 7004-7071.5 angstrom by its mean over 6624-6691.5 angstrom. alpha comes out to 1.2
